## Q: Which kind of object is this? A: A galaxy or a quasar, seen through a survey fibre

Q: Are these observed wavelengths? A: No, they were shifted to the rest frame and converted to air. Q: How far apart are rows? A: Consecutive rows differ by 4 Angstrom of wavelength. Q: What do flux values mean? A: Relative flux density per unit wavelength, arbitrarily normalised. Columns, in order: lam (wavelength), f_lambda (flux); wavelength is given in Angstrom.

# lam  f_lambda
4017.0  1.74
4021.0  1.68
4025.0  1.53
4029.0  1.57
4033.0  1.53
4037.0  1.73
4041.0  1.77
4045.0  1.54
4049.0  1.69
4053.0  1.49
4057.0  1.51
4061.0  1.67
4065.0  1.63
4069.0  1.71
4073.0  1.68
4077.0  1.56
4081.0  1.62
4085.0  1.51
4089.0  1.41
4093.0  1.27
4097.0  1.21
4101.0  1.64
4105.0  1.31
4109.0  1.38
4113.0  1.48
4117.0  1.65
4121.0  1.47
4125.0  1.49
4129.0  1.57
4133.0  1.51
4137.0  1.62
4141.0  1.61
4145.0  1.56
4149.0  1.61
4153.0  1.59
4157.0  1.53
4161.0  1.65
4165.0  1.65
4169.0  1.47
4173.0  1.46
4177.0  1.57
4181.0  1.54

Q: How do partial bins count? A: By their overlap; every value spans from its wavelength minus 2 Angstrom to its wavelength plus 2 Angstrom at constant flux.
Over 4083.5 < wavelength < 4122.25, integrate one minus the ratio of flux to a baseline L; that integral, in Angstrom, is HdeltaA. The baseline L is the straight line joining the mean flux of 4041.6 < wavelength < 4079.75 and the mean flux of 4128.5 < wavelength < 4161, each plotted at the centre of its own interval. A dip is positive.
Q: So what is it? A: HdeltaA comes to 4.0 Angstrom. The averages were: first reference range 1.62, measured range 1.43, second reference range 1.58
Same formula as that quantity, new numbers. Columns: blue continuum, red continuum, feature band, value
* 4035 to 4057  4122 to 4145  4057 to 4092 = 0.5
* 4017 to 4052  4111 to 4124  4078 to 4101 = 2.0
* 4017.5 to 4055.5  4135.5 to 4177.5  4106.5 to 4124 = 1.1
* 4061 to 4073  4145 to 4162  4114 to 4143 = 1.0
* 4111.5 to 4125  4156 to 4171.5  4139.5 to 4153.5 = -0.3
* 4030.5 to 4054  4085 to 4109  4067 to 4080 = -1.4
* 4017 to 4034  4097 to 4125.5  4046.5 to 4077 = -1.5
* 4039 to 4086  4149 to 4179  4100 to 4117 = 1.4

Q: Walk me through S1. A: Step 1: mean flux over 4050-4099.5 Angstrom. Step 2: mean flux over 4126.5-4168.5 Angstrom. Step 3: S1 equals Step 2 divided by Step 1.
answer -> 1.0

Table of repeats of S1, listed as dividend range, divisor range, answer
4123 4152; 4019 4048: 0.97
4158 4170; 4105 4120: 1.08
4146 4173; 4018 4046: 0.97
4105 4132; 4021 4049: 0.92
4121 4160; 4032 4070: 0.96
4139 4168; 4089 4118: 1.13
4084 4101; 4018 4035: 0.87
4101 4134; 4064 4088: 0.93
